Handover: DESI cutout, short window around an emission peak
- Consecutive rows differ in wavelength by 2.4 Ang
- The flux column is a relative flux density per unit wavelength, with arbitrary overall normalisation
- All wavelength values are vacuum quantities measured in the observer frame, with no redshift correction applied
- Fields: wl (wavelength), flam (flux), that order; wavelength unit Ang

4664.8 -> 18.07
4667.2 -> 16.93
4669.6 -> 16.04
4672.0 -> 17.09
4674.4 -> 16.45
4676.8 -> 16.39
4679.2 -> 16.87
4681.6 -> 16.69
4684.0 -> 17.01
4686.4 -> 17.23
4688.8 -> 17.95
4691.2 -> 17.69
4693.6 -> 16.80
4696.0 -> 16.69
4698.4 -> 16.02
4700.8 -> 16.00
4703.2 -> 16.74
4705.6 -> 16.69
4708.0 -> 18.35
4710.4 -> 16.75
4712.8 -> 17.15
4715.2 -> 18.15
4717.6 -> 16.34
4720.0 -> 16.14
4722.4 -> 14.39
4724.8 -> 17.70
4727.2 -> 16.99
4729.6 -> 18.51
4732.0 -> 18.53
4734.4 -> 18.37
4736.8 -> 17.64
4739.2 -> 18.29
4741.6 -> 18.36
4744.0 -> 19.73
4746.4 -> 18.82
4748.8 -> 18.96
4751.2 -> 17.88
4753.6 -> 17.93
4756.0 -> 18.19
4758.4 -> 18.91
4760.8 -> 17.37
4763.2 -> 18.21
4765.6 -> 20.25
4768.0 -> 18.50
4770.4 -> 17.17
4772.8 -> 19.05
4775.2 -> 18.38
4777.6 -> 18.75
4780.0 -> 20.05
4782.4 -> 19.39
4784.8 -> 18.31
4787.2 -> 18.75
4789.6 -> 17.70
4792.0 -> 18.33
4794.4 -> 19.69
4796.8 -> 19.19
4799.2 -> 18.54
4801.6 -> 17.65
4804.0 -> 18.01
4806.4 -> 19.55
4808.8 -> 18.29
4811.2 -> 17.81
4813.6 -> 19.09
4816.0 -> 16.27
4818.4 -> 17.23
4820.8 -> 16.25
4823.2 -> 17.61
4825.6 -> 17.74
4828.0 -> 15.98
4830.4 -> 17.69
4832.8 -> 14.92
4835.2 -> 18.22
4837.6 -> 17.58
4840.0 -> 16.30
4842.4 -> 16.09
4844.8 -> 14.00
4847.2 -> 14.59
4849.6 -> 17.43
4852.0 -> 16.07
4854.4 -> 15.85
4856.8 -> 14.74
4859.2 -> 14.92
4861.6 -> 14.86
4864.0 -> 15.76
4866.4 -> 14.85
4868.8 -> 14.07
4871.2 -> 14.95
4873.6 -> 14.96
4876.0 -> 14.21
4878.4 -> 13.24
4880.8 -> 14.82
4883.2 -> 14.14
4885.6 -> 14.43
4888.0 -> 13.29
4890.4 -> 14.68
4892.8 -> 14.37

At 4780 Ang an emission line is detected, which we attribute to C III]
